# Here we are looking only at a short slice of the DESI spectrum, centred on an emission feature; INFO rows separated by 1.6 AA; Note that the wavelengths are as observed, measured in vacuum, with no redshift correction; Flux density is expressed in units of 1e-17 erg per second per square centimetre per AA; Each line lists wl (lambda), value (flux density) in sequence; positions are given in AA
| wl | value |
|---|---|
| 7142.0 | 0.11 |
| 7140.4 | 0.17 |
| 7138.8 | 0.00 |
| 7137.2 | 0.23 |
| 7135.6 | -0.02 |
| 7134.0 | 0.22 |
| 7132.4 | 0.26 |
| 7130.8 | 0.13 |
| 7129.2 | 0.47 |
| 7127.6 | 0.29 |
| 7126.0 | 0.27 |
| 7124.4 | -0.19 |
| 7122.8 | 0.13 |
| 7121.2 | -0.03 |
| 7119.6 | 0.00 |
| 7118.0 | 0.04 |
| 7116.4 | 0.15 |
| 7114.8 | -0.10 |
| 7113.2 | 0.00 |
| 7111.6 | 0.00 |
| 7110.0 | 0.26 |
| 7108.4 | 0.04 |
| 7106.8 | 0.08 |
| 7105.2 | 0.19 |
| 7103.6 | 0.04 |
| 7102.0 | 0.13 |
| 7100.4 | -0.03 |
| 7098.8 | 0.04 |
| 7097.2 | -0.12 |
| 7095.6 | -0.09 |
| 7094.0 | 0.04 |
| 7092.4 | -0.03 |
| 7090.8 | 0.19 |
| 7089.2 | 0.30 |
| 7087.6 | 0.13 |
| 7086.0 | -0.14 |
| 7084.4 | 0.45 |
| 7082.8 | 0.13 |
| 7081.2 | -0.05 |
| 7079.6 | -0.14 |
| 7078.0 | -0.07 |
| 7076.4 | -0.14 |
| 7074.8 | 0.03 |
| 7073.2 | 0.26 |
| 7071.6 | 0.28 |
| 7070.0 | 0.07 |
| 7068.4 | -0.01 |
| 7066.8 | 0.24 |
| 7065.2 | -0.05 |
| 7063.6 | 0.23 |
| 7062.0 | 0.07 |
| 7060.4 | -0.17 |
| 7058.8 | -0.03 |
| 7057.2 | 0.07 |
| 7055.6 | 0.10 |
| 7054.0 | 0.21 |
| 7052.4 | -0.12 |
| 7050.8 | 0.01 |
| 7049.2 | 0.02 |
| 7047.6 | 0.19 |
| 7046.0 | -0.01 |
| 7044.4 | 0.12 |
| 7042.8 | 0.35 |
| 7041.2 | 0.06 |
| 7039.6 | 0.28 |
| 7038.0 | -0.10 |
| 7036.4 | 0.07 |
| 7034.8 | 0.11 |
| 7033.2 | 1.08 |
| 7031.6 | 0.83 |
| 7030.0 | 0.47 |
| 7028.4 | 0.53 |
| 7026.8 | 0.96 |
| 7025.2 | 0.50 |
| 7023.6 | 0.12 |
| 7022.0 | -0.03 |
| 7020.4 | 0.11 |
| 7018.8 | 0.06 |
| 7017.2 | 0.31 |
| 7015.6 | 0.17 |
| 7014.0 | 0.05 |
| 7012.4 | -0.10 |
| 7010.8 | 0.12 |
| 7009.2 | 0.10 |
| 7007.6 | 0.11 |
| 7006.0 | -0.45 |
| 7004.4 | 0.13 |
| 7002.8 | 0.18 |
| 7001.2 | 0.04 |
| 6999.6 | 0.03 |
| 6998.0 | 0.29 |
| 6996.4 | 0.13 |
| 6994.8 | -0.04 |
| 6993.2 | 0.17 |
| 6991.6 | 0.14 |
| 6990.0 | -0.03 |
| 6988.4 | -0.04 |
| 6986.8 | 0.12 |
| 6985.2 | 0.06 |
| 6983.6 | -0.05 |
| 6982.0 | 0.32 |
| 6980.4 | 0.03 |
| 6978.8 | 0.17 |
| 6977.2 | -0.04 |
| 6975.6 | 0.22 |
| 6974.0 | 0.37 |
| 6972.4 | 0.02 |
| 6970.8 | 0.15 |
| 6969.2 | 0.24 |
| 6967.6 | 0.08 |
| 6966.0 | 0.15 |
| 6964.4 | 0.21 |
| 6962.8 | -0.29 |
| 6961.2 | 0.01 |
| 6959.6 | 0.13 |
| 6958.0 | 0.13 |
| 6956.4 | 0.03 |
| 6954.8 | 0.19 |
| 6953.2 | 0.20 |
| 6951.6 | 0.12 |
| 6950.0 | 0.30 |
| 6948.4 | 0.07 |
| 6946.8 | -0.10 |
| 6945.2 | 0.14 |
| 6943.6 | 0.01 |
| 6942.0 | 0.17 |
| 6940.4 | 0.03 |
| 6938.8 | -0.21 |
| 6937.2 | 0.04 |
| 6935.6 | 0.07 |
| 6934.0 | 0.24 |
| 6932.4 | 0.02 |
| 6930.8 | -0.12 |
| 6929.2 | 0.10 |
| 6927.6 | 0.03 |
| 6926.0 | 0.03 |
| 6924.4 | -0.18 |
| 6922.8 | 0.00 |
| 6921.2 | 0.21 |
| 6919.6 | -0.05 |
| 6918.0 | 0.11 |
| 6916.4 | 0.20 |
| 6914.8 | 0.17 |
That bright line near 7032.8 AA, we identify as [O II]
